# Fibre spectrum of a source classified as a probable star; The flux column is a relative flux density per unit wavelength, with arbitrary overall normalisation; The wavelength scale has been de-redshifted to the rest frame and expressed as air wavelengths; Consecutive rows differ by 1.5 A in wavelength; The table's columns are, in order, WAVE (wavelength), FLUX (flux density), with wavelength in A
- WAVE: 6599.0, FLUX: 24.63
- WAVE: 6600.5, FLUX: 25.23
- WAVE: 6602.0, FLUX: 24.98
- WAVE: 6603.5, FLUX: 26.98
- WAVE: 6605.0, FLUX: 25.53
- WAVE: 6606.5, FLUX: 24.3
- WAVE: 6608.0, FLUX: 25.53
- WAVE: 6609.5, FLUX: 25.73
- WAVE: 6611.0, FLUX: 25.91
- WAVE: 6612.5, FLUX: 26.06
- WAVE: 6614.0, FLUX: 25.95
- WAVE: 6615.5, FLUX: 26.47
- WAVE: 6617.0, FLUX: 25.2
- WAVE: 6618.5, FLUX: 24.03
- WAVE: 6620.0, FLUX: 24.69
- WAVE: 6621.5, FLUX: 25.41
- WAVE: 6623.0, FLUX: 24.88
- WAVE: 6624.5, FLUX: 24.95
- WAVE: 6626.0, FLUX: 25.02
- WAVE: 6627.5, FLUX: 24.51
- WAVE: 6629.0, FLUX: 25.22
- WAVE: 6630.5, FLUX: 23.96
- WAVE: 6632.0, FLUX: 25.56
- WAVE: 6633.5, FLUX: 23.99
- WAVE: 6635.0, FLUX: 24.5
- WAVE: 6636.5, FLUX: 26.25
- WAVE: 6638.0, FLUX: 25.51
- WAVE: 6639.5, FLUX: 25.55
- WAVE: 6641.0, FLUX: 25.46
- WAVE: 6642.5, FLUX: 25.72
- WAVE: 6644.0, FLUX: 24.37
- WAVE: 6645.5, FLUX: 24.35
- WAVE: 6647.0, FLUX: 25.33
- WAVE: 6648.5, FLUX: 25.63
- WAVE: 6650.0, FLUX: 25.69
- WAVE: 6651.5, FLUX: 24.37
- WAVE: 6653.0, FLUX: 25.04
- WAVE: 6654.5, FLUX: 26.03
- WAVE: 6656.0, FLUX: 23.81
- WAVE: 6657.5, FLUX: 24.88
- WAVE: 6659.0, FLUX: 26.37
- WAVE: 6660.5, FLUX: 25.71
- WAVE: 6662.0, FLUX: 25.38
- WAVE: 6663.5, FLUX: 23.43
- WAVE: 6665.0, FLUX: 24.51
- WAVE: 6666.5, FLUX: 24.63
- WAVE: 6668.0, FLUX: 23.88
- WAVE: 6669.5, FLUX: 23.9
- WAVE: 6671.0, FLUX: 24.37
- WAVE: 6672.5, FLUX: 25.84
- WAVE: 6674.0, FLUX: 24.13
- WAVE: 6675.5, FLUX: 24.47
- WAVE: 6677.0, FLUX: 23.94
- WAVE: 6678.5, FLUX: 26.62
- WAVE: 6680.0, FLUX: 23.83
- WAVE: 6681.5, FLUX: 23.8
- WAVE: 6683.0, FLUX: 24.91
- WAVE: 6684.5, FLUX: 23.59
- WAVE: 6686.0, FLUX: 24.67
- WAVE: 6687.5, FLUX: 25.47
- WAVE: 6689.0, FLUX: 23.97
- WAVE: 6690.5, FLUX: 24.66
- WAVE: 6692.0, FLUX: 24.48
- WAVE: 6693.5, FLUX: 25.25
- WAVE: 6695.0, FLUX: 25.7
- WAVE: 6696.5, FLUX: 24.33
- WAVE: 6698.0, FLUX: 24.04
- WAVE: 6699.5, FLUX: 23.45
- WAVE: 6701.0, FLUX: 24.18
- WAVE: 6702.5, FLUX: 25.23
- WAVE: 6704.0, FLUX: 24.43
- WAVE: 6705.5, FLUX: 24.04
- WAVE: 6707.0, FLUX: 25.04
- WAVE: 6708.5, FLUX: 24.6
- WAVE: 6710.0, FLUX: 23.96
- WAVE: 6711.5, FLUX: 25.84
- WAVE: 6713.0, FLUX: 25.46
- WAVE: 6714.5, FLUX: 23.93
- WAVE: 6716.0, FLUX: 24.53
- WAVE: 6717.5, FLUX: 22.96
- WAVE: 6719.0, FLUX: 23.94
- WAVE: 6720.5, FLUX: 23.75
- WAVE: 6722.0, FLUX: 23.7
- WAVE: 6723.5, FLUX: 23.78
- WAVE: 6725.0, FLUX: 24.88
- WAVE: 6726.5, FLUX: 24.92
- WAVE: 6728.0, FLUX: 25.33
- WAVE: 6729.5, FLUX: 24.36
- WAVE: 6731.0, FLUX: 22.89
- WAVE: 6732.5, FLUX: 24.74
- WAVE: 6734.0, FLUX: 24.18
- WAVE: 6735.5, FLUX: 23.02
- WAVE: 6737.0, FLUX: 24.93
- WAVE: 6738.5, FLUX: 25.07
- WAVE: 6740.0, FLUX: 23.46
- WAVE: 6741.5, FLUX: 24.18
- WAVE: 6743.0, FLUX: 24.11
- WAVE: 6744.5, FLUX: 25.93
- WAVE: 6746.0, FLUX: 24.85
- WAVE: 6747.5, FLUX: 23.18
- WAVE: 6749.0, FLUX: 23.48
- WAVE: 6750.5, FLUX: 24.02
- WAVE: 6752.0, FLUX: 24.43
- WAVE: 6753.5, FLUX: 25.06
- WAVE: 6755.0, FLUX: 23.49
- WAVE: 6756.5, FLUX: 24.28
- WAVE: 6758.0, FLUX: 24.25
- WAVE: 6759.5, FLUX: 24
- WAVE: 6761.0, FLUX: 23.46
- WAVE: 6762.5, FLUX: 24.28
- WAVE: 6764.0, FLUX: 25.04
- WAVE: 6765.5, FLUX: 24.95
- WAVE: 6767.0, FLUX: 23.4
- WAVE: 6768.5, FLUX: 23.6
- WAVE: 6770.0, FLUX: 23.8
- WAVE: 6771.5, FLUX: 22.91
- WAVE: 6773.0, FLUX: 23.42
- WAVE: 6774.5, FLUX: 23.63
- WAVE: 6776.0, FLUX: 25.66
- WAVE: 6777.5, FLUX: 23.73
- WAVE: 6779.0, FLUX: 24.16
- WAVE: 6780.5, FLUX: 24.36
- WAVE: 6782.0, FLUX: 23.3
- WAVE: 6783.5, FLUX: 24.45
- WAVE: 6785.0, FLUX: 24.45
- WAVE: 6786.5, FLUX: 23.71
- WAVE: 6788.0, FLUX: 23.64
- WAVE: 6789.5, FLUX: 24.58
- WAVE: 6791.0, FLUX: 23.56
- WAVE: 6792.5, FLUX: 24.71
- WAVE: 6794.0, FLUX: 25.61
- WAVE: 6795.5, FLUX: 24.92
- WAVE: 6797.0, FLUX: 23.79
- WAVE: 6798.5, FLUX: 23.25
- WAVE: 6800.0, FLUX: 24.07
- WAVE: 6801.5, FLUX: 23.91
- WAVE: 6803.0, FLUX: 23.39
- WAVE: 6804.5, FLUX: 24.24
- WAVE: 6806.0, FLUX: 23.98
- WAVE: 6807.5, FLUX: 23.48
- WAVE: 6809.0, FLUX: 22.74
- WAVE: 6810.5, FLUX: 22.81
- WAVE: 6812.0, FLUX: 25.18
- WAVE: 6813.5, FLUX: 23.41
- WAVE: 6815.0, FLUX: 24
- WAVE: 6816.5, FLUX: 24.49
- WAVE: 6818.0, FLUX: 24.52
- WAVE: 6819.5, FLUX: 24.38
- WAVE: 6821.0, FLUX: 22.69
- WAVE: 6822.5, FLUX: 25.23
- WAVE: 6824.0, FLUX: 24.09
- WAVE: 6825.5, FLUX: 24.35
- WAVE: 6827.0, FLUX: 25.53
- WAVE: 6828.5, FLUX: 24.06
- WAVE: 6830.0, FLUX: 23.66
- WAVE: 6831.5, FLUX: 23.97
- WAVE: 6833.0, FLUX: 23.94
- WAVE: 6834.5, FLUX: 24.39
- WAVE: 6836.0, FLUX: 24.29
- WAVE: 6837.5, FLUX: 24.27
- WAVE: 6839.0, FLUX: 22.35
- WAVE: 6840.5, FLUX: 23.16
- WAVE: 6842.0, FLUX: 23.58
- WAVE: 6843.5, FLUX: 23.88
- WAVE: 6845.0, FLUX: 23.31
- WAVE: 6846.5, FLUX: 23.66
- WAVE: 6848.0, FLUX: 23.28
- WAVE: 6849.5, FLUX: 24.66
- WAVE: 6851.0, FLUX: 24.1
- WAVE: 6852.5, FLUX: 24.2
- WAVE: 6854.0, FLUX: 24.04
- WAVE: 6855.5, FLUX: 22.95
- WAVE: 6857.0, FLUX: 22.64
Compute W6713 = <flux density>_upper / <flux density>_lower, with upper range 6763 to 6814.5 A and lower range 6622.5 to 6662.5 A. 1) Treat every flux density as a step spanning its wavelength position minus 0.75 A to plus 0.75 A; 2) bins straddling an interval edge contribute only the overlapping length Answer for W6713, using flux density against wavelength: 1.0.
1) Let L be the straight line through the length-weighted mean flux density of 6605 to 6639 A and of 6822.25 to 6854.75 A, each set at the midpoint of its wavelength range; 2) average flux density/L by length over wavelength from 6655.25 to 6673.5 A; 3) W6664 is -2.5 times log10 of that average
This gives 0.01 mag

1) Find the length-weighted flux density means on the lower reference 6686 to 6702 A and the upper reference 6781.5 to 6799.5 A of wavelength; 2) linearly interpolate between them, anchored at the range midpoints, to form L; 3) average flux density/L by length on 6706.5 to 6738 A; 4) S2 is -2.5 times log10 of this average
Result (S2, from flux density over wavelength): 0.01 mag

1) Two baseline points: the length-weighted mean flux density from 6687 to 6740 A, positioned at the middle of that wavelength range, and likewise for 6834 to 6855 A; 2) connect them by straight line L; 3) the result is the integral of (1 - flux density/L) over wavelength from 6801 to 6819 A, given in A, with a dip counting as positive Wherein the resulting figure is 0.1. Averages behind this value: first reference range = 24.4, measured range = 23.9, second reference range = 23.8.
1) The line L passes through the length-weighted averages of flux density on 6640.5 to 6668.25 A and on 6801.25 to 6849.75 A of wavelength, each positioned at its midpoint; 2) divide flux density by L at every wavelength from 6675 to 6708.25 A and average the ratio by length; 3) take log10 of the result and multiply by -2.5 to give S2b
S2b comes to 0.009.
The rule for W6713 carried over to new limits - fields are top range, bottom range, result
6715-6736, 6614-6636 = 0.97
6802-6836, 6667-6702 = 0.98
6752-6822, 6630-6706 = 0.97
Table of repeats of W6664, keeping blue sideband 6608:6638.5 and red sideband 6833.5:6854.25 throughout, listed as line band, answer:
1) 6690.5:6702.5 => 0.01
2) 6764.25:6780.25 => 0.01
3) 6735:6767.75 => 0.01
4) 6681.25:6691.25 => 0.01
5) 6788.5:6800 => -0.01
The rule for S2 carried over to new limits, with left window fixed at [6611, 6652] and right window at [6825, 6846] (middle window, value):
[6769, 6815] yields 0.009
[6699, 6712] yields 0.008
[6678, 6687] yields 0.013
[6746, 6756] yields 0.018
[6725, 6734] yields 0.004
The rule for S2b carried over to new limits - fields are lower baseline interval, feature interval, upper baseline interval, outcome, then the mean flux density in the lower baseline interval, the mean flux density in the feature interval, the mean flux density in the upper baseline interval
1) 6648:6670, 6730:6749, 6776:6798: 0.01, 24.9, 24.2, 24.3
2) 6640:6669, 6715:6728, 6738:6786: 0.01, 25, 24.1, 24.1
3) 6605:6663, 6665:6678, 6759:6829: 0.02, 25.2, 24.4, 24.1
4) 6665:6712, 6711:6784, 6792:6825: 0.01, 24.5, 24.2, 24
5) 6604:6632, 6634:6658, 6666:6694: -0.01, 25.2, 25.1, 24.5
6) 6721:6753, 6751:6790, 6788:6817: 0.00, 24.3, 24.1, 24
